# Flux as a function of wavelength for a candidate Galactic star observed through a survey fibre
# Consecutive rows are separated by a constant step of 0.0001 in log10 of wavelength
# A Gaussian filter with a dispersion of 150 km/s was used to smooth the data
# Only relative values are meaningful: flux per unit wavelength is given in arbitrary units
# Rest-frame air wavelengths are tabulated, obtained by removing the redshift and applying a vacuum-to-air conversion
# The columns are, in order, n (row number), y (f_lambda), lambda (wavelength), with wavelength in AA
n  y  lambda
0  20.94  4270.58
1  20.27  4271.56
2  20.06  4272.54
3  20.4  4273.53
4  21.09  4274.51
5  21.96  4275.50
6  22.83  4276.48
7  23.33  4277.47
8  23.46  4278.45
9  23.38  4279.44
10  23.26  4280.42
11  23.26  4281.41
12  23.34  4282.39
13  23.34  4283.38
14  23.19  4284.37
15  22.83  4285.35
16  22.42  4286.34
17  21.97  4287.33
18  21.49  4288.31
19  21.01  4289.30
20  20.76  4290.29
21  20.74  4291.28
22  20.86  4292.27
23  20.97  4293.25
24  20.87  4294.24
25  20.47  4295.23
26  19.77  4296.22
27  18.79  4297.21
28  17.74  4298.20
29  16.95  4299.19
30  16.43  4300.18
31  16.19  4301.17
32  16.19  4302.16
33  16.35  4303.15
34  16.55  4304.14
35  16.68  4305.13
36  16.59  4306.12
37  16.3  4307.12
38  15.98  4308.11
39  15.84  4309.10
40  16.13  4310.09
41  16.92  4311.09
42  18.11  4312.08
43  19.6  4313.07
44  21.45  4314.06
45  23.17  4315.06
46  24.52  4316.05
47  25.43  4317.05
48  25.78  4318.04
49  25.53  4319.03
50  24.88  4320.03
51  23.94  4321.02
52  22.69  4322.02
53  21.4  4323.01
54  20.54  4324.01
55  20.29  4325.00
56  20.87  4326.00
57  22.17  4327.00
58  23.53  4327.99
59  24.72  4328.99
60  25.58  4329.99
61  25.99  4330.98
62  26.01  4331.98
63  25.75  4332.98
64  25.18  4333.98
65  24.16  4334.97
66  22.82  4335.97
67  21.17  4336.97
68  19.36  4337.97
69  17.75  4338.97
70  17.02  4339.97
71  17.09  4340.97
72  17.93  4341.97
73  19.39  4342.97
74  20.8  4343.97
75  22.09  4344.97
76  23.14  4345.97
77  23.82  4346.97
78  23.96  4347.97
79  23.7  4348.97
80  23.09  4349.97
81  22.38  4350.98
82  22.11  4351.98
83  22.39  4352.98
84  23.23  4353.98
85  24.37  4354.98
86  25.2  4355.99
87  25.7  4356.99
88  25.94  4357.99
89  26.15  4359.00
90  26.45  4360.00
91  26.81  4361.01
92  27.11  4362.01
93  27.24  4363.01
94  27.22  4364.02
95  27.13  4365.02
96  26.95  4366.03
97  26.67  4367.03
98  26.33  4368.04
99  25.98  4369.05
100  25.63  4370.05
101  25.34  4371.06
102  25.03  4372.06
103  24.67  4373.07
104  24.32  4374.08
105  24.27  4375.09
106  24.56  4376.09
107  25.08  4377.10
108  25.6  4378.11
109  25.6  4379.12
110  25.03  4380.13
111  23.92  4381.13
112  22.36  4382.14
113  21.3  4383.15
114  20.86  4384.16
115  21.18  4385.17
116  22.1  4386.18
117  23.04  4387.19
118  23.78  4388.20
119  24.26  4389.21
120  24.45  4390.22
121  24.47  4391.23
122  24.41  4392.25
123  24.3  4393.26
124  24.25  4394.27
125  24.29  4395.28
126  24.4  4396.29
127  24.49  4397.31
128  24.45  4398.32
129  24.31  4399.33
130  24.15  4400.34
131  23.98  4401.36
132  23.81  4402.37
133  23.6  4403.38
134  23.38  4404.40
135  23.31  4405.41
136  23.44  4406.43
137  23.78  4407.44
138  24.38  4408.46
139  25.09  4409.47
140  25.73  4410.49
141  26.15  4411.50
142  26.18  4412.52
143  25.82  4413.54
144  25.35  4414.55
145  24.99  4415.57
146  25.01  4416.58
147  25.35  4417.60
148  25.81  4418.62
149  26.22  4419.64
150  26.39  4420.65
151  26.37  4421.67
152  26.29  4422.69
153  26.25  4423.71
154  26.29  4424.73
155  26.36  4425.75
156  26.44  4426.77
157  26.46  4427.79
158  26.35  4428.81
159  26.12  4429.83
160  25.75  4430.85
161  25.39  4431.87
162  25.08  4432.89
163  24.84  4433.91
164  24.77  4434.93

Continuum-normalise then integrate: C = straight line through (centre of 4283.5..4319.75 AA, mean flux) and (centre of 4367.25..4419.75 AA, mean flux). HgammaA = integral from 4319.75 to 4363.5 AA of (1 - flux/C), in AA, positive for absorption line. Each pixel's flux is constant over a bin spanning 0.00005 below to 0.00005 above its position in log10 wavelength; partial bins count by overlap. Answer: -2.5 AA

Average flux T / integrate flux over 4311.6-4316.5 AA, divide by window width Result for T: 21.4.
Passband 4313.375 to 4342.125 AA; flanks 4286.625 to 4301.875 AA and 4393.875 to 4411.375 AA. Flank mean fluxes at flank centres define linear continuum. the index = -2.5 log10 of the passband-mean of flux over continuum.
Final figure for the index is -0.08 mag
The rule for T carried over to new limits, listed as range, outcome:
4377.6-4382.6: 24.5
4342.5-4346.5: 21.4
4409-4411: 25.4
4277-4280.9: 23.4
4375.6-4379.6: 25.2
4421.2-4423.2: 26.3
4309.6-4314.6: 18.5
